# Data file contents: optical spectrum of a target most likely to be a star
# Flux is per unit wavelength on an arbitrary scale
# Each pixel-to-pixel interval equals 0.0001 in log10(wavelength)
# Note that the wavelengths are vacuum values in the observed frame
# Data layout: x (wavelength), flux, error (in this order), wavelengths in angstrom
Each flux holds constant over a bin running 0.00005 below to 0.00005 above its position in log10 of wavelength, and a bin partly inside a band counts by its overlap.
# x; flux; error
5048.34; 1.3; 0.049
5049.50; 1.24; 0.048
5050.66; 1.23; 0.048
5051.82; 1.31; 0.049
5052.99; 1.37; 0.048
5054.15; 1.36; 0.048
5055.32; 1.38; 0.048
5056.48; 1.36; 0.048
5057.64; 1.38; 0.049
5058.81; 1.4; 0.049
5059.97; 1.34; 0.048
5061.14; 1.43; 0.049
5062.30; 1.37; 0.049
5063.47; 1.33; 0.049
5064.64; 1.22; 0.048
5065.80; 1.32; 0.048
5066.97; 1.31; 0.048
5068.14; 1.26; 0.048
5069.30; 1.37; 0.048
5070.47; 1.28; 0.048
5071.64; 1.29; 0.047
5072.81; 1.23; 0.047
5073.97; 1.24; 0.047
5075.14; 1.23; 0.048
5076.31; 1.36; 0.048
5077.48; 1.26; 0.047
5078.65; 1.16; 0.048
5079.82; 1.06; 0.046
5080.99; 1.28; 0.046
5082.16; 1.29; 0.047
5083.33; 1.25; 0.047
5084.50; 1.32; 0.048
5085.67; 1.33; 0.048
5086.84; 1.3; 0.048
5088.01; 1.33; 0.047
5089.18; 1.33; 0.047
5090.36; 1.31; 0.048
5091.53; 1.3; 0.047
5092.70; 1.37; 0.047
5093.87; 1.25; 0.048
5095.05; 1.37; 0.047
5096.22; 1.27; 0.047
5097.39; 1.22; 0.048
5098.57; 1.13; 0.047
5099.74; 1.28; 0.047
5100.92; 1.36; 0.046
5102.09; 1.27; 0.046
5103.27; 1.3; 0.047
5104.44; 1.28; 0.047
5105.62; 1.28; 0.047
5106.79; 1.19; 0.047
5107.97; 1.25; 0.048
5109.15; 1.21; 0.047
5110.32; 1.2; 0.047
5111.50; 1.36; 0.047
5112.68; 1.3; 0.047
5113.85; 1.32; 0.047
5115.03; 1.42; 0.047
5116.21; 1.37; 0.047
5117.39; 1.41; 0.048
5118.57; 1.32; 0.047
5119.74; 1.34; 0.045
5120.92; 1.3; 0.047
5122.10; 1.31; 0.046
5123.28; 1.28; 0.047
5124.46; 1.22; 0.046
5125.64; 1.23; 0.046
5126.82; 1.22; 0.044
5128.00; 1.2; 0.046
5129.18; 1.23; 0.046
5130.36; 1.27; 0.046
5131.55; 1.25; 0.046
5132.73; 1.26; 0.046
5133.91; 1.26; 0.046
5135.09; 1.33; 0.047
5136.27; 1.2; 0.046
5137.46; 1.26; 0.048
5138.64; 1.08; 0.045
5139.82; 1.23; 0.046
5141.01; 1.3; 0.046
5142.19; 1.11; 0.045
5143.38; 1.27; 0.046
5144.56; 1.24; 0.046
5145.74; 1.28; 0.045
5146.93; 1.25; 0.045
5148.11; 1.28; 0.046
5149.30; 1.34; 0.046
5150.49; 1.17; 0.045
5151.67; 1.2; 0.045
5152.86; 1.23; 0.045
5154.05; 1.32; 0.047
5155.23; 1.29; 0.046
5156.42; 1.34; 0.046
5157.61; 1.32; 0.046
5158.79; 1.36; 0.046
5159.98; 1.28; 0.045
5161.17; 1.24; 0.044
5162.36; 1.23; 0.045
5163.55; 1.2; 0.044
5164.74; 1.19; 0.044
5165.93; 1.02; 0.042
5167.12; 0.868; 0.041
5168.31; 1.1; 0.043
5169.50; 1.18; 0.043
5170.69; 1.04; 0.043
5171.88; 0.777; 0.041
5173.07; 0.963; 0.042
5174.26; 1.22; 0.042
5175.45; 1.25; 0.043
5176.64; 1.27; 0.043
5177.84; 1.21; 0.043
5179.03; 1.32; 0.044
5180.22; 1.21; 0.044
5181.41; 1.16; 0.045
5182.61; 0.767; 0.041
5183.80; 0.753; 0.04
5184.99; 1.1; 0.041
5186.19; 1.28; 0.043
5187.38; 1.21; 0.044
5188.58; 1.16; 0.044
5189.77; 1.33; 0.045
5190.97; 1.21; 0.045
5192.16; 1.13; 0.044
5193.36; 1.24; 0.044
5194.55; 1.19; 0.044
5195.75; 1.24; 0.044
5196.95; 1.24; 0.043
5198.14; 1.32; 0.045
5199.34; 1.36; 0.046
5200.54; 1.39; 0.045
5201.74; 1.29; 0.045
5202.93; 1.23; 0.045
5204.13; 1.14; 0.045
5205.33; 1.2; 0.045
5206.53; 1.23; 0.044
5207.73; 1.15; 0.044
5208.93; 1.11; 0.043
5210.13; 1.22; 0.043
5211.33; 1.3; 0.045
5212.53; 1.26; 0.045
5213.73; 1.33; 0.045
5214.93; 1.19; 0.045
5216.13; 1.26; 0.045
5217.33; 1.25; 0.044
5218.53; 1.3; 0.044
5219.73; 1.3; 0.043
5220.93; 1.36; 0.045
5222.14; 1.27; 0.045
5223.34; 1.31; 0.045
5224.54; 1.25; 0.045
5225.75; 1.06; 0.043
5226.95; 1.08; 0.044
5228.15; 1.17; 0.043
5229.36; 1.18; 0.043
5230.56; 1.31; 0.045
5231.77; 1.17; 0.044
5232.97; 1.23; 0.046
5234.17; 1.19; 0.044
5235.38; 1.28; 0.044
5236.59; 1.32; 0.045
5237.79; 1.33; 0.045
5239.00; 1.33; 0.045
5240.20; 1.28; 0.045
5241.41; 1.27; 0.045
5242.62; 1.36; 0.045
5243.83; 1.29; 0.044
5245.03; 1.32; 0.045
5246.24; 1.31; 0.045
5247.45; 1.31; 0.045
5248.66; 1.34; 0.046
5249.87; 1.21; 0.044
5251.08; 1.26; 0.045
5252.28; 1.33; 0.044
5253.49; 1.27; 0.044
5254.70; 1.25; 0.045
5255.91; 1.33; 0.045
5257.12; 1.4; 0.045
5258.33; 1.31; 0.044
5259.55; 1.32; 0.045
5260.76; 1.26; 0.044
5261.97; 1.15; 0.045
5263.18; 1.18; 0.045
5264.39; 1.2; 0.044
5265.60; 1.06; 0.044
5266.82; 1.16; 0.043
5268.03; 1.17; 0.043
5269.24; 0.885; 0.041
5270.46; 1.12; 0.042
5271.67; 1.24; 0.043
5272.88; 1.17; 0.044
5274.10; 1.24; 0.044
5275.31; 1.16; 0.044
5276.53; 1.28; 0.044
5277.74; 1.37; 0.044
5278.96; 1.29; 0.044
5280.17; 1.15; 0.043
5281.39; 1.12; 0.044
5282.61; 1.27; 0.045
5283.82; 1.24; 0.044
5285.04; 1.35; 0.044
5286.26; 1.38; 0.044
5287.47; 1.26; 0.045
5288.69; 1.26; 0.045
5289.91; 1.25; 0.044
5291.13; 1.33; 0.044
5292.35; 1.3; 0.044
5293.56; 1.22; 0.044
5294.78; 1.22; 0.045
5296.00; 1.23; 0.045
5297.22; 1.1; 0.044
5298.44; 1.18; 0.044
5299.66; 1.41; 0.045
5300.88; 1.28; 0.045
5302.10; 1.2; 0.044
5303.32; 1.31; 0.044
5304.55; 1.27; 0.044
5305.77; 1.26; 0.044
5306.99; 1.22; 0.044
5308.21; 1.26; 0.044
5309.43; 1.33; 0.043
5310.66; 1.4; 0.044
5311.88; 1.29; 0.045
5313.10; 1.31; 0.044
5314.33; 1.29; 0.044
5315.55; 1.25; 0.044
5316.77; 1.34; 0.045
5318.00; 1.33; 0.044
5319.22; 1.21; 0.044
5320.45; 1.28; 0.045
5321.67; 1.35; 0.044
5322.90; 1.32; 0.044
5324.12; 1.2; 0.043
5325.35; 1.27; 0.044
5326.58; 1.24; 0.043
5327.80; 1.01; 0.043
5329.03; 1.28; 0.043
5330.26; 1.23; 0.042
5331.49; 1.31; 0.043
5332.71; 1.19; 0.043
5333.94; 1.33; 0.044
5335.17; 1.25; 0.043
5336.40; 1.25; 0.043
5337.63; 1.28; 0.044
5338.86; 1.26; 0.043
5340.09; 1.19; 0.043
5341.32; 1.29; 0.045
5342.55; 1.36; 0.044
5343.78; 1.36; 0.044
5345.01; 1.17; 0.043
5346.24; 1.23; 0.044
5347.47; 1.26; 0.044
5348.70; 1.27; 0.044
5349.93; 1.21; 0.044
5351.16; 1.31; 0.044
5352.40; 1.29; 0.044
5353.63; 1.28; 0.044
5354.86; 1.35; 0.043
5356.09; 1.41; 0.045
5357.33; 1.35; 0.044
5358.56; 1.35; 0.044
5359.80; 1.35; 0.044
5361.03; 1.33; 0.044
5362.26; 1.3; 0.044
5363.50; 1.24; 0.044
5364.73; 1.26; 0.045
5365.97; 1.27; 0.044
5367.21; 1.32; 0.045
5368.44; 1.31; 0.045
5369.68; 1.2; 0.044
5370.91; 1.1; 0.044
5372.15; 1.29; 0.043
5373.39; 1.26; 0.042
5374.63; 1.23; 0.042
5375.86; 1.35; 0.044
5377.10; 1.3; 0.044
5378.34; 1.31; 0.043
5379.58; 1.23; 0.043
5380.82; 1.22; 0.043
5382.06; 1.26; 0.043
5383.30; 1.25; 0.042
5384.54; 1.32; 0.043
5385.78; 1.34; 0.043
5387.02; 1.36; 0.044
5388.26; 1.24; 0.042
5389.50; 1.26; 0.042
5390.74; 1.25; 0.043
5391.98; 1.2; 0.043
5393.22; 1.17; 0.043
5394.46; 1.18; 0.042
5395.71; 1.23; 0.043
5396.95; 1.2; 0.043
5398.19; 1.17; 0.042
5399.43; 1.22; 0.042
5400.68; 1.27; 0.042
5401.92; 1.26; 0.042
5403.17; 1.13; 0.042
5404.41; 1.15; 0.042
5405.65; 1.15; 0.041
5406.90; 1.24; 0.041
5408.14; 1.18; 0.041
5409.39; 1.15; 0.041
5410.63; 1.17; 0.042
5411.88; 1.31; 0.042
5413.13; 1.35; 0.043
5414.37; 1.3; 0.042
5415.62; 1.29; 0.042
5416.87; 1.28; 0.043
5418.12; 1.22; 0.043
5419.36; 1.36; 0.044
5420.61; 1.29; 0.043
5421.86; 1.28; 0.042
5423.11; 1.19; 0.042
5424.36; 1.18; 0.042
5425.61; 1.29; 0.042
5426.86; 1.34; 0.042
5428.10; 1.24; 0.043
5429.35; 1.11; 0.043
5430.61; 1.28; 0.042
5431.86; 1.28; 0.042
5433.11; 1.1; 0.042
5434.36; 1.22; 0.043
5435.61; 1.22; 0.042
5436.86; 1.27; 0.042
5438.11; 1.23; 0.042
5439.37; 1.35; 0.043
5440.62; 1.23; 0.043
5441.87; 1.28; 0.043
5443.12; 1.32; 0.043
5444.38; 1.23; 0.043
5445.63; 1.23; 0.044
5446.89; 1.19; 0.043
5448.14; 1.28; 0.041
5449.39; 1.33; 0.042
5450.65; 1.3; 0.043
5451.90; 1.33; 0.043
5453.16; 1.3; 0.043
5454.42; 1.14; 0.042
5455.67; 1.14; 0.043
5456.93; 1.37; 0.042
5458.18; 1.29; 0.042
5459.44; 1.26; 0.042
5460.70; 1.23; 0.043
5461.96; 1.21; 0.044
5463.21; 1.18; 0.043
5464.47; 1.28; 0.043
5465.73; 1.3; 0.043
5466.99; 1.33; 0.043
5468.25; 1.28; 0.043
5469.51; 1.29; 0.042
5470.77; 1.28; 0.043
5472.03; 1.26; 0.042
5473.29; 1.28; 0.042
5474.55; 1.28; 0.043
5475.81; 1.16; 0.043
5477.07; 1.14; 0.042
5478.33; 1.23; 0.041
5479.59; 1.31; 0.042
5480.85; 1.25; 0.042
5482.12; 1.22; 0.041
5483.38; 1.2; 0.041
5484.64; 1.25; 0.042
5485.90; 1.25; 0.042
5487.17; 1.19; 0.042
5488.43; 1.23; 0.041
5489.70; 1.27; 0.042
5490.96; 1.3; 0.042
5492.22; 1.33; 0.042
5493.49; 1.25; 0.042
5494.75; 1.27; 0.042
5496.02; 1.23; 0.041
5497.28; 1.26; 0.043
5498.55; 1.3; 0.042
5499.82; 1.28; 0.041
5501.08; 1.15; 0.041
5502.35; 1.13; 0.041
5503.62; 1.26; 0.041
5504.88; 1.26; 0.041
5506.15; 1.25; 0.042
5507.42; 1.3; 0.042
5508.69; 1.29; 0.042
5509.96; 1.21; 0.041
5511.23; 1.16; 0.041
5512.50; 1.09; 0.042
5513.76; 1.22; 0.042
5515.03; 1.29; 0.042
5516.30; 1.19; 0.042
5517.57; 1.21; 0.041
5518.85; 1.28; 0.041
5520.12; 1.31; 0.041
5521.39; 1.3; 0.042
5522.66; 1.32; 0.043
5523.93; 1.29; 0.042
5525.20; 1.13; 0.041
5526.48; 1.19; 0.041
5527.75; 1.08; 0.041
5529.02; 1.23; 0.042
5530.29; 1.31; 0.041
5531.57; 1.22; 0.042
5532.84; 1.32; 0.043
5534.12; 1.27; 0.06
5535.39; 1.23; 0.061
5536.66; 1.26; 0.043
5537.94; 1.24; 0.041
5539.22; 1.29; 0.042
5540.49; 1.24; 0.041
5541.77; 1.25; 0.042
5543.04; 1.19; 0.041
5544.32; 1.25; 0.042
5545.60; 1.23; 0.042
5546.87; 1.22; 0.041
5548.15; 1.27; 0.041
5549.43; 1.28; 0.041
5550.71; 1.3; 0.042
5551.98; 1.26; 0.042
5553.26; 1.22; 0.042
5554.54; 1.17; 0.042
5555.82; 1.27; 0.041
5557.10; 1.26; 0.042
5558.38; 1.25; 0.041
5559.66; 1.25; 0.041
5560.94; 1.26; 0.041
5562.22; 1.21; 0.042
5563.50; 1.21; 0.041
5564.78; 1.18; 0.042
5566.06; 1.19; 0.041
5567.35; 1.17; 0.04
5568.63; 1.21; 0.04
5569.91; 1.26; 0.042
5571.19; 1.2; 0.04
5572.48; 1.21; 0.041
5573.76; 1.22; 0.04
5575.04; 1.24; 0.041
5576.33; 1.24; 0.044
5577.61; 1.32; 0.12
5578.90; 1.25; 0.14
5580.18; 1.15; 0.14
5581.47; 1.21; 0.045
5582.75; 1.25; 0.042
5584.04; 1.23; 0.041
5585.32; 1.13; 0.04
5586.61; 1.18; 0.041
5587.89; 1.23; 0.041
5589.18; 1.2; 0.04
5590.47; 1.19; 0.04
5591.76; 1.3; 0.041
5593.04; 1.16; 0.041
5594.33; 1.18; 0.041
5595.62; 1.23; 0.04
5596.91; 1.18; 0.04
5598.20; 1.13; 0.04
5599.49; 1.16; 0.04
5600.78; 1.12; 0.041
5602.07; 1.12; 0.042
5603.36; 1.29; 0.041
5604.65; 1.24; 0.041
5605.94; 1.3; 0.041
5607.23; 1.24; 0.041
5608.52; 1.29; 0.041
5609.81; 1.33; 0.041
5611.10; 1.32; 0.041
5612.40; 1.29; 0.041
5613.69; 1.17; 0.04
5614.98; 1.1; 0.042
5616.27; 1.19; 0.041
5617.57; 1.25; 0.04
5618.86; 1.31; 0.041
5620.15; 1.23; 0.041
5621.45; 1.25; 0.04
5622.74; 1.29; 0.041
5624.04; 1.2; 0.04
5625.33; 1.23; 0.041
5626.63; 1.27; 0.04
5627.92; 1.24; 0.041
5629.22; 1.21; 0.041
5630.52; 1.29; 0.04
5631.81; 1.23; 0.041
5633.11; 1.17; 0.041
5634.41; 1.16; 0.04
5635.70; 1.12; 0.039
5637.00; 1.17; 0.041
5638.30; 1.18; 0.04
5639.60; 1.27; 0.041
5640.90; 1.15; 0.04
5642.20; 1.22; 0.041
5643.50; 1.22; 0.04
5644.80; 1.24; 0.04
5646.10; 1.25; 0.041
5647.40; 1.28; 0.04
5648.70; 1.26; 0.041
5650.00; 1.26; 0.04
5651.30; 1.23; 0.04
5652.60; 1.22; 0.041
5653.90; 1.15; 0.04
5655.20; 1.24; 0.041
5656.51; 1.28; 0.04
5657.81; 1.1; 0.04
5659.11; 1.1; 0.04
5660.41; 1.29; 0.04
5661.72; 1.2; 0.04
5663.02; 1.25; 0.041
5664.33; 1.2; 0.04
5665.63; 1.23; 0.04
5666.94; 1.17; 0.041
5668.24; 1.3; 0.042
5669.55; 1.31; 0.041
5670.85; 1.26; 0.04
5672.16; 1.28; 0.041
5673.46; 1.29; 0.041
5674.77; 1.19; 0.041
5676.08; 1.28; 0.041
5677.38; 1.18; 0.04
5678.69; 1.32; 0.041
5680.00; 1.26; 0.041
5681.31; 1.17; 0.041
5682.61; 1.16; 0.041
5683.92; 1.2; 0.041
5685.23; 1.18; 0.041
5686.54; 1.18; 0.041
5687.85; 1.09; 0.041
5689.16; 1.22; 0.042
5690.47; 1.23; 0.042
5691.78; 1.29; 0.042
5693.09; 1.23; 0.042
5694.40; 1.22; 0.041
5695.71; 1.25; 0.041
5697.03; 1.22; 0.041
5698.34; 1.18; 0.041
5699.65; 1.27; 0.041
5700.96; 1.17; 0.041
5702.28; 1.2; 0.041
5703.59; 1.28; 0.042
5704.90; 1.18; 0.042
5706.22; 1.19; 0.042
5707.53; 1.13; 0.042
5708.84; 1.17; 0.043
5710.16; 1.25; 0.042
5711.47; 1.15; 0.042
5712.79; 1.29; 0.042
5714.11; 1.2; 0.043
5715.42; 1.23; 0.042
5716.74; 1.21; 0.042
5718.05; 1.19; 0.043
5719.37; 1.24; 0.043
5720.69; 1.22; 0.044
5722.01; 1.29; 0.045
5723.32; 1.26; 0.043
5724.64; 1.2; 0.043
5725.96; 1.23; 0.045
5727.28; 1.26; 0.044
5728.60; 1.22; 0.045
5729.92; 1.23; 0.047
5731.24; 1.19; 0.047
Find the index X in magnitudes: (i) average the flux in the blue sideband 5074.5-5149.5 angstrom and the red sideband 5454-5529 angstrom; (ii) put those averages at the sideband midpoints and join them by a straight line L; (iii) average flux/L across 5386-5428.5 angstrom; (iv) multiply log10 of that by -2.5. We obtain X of 0.01 mag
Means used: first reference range 1.27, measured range 1.24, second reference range 1.24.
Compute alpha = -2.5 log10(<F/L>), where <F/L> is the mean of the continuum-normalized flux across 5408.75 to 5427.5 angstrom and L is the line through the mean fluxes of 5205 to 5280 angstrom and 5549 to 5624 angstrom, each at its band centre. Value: -0.029 mag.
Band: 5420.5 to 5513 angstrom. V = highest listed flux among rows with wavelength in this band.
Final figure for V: 1.37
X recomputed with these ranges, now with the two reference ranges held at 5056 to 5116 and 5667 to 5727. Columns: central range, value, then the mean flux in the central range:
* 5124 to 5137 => 0.04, 1.24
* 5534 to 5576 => 0.00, 1.23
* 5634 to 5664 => 0.02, 1.21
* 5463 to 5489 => 0.00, 1.25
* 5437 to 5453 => -0.02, 1.28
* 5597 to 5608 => 0.03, 1.2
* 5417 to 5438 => 0.01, 1.24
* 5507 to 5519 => 0.02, 1.22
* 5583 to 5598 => 0.03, 1.2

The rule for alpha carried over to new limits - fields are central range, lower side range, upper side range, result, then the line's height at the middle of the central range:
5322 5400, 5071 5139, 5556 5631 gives -0.01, 1.25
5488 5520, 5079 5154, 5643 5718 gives 0.00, 1.24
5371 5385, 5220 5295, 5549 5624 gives -0.02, 1.24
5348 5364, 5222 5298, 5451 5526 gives -0.06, 1.24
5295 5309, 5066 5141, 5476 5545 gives 0.01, 1.26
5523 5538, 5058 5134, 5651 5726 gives 0.00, 1.24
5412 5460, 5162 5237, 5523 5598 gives -0.04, 1.21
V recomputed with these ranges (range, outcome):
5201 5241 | 1.36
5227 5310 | 1.41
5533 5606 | 1.32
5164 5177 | 1.27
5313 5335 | 1.35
